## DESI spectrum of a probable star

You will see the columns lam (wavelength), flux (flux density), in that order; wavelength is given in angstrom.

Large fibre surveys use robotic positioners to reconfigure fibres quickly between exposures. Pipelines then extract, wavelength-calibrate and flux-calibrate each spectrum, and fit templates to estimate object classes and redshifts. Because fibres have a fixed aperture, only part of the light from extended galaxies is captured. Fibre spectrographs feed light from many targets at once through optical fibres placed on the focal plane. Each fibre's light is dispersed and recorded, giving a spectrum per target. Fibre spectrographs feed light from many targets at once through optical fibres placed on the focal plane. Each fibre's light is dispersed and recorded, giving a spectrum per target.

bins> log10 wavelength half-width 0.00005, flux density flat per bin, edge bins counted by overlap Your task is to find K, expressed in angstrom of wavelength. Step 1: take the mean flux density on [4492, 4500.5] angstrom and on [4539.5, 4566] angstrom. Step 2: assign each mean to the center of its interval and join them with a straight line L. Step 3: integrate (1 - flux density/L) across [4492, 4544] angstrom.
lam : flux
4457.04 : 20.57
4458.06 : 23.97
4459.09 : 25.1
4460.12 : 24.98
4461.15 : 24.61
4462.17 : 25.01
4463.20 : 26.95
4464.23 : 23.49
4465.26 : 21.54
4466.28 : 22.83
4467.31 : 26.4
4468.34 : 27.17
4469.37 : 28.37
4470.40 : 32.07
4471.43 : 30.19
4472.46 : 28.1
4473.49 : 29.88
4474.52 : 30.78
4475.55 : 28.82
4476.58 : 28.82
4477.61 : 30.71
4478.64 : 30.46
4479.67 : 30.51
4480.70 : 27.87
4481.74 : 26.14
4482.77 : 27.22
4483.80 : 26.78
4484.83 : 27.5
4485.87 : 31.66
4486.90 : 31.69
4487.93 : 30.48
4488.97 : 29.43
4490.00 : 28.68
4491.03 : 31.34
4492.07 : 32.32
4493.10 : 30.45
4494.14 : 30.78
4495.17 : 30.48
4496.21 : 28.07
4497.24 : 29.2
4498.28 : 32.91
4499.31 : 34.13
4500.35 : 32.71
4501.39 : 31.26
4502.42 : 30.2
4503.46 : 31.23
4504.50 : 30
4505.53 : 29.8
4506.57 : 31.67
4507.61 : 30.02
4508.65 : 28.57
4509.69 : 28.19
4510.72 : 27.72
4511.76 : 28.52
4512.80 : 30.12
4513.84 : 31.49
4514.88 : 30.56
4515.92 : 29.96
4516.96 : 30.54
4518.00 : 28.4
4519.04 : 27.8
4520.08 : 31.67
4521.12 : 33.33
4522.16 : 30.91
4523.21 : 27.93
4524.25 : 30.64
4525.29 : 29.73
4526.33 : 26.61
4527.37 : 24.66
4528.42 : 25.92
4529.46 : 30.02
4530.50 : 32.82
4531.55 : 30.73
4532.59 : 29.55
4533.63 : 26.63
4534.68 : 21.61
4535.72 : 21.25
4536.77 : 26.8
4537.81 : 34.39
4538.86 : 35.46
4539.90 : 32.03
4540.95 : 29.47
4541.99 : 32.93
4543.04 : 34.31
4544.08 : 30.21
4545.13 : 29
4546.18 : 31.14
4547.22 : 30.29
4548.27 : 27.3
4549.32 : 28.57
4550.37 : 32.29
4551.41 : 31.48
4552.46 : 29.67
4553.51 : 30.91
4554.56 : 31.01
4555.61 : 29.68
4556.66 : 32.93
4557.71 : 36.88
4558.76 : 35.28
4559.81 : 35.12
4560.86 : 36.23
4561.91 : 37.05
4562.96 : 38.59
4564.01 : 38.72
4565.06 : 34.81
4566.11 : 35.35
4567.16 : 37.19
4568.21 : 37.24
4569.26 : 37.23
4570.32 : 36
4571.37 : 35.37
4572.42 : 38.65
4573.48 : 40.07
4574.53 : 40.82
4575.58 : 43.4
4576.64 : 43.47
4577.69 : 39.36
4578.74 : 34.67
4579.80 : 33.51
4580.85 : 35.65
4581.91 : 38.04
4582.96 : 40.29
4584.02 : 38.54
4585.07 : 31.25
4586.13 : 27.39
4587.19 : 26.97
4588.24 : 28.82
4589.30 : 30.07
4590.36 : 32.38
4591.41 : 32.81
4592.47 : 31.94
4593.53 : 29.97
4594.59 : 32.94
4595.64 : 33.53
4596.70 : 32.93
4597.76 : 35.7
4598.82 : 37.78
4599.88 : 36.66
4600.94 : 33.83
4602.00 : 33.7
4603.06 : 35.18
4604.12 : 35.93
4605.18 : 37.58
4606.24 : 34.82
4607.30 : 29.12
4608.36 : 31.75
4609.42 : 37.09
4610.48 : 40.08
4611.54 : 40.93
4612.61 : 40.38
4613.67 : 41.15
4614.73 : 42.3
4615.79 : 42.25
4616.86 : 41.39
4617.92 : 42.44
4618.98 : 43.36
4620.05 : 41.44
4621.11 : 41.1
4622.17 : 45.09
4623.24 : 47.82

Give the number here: 2.9 angstrom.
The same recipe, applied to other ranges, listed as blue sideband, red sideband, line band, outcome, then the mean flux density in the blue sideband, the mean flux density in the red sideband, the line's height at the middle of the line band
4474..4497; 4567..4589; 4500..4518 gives 0.7 angstrom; 29.6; 36.3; 31.3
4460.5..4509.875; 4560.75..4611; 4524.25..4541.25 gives 1.8 angstrom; 29.1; 35.4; 32.1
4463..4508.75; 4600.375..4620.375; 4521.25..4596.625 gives 3.9 angstrom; 29.4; 38.1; 34.5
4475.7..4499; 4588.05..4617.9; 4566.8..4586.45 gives -1.8 angstrom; 29.7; 35.7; 34.3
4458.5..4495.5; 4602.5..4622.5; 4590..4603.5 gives 1.4 angstrom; 28.3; 39.1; 37.8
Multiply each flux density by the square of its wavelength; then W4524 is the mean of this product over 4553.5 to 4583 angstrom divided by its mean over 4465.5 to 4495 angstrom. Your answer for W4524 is 1.3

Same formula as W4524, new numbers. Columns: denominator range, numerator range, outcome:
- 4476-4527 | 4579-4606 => 1.17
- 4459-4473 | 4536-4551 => 1.22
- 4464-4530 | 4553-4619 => 1.27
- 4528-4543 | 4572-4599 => 1.21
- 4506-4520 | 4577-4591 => 1.18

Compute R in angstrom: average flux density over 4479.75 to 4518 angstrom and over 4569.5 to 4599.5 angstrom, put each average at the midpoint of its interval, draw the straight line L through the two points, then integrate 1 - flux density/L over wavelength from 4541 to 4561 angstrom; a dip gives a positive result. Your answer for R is 0.8 angstrom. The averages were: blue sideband 30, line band 31.7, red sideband 35.1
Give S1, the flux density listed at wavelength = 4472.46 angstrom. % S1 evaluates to 28.1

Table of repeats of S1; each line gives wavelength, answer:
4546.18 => 31.14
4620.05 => 41.44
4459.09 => 25.1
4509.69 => 28.19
